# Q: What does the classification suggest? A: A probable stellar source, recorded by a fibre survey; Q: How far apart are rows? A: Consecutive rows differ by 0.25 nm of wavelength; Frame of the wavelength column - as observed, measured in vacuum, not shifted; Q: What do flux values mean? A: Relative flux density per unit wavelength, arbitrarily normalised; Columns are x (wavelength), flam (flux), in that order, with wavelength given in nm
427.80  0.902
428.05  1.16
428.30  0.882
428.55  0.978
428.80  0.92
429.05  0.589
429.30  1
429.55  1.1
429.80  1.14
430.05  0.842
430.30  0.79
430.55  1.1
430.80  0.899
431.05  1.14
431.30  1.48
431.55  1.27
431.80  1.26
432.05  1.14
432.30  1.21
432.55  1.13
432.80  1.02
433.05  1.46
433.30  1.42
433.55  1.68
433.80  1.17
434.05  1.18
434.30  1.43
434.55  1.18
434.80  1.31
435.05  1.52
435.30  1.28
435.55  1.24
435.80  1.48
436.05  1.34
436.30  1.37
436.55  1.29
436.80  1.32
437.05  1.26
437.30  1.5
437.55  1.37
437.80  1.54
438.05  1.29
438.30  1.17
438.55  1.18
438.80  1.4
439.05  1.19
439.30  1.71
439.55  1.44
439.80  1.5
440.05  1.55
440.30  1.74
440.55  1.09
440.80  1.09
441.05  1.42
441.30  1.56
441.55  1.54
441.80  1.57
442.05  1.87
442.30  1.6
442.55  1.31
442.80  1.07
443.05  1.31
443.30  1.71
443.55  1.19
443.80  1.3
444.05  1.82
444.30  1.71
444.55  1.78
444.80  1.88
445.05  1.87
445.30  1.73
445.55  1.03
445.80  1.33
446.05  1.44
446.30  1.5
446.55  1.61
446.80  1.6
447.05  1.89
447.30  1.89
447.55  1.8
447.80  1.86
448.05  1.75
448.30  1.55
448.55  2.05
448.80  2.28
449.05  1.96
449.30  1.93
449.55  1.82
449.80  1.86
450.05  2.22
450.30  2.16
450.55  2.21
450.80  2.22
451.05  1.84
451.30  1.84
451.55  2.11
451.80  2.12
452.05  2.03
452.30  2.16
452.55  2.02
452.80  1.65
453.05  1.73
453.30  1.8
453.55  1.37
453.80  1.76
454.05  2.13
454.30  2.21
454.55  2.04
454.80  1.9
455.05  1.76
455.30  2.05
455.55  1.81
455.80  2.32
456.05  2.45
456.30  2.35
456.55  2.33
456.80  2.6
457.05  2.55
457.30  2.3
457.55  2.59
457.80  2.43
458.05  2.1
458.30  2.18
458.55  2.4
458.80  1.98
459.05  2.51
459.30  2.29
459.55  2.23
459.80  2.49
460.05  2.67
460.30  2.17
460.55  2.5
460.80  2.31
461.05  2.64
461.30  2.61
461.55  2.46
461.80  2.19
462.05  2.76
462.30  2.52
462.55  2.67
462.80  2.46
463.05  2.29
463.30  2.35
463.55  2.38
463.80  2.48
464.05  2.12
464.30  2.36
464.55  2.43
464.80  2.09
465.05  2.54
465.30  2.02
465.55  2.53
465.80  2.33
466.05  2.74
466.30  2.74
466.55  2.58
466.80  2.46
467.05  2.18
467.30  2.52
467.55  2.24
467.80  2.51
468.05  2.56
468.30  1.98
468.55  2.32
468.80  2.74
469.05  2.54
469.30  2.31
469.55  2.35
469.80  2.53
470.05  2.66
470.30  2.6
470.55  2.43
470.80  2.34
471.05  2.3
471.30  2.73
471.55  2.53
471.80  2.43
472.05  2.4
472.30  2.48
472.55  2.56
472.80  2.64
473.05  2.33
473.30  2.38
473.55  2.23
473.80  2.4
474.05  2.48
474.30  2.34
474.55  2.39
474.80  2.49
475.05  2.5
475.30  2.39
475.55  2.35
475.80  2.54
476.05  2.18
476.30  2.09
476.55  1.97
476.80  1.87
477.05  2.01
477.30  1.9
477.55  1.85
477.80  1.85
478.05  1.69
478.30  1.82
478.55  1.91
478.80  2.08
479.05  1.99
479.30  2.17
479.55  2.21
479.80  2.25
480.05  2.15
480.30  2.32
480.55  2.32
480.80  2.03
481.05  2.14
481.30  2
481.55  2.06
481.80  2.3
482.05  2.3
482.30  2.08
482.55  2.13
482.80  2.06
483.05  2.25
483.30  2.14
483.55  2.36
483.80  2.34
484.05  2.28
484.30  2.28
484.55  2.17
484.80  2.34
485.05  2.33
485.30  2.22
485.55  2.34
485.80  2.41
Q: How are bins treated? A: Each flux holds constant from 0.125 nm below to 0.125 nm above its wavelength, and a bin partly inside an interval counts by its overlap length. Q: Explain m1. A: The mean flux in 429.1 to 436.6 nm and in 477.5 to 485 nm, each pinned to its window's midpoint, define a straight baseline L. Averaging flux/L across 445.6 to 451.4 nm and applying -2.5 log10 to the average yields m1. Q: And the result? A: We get -0.21 mag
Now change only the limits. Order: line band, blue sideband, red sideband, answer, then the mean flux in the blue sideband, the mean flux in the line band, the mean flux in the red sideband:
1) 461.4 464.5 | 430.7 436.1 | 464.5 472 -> -0.07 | 1.28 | 2.42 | 2.44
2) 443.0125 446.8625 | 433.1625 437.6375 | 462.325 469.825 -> 0.08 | 1.35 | 1.56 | 2.41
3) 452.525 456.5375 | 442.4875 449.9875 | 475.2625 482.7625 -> -0.11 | 1.67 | 1.97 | 2.09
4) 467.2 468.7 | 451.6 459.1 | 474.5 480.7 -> -0.11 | 2.12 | 2.36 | 2.13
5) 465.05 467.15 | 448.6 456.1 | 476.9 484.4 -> -0.20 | 1.99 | 2.46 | 2.11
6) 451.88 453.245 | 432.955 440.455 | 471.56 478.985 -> -0.11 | 1.38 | 1.92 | 2.23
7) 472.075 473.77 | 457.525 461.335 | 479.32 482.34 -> -0.08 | 2.37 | 2.43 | 2.18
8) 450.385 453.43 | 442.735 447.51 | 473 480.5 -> -0.17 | 1.57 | 1.98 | 2.17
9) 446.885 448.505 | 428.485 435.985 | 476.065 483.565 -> -0.22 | 1.18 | 1.8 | 2.07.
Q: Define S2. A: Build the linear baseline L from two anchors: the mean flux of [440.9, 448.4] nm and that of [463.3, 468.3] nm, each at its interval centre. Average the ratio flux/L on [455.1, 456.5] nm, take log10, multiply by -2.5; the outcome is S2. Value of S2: -0.09 mag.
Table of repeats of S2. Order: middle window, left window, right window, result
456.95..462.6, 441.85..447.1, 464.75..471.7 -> -0.14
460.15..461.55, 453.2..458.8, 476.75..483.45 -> -0.15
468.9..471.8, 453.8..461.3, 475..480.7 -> -0.15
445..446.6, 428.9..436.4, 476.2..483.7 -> -0.02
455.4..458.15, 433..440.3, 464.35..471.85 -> -0.14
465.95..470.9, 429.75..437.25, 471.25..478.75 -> -0.18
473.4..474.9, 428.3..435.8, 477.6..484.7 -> -0.20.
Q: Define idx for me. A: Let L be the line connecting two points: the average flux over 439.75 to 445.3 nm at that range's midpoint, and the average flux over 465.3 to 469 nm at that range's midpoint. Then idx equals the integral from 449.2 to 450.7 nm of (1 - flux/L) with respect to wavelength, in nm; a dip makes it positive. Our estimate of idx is -0.194 nm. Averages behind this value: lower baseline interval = 1.53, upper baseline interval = 2.45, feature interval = 2.04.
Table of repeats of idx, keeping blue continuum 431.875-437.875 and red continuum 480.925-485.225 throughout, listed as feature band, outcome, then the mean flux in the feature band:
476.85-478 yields 0.12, 1.89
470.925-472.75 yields -0.45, 2.5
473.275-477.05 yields -0.42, 2.29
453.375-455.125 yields -0.21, 1.88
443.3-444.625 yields -0.07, 1.57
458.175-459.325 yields -0.33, 2.27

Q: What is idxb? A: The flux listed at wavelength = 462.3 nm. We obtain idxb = 2.52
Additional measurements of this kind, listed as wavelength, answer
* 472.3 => 2.48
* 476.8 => 1.87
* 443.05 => 1.31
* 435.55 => 1.24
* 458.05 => 2.1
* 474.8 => 2.49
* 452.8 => 1.65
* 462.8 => 2.46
